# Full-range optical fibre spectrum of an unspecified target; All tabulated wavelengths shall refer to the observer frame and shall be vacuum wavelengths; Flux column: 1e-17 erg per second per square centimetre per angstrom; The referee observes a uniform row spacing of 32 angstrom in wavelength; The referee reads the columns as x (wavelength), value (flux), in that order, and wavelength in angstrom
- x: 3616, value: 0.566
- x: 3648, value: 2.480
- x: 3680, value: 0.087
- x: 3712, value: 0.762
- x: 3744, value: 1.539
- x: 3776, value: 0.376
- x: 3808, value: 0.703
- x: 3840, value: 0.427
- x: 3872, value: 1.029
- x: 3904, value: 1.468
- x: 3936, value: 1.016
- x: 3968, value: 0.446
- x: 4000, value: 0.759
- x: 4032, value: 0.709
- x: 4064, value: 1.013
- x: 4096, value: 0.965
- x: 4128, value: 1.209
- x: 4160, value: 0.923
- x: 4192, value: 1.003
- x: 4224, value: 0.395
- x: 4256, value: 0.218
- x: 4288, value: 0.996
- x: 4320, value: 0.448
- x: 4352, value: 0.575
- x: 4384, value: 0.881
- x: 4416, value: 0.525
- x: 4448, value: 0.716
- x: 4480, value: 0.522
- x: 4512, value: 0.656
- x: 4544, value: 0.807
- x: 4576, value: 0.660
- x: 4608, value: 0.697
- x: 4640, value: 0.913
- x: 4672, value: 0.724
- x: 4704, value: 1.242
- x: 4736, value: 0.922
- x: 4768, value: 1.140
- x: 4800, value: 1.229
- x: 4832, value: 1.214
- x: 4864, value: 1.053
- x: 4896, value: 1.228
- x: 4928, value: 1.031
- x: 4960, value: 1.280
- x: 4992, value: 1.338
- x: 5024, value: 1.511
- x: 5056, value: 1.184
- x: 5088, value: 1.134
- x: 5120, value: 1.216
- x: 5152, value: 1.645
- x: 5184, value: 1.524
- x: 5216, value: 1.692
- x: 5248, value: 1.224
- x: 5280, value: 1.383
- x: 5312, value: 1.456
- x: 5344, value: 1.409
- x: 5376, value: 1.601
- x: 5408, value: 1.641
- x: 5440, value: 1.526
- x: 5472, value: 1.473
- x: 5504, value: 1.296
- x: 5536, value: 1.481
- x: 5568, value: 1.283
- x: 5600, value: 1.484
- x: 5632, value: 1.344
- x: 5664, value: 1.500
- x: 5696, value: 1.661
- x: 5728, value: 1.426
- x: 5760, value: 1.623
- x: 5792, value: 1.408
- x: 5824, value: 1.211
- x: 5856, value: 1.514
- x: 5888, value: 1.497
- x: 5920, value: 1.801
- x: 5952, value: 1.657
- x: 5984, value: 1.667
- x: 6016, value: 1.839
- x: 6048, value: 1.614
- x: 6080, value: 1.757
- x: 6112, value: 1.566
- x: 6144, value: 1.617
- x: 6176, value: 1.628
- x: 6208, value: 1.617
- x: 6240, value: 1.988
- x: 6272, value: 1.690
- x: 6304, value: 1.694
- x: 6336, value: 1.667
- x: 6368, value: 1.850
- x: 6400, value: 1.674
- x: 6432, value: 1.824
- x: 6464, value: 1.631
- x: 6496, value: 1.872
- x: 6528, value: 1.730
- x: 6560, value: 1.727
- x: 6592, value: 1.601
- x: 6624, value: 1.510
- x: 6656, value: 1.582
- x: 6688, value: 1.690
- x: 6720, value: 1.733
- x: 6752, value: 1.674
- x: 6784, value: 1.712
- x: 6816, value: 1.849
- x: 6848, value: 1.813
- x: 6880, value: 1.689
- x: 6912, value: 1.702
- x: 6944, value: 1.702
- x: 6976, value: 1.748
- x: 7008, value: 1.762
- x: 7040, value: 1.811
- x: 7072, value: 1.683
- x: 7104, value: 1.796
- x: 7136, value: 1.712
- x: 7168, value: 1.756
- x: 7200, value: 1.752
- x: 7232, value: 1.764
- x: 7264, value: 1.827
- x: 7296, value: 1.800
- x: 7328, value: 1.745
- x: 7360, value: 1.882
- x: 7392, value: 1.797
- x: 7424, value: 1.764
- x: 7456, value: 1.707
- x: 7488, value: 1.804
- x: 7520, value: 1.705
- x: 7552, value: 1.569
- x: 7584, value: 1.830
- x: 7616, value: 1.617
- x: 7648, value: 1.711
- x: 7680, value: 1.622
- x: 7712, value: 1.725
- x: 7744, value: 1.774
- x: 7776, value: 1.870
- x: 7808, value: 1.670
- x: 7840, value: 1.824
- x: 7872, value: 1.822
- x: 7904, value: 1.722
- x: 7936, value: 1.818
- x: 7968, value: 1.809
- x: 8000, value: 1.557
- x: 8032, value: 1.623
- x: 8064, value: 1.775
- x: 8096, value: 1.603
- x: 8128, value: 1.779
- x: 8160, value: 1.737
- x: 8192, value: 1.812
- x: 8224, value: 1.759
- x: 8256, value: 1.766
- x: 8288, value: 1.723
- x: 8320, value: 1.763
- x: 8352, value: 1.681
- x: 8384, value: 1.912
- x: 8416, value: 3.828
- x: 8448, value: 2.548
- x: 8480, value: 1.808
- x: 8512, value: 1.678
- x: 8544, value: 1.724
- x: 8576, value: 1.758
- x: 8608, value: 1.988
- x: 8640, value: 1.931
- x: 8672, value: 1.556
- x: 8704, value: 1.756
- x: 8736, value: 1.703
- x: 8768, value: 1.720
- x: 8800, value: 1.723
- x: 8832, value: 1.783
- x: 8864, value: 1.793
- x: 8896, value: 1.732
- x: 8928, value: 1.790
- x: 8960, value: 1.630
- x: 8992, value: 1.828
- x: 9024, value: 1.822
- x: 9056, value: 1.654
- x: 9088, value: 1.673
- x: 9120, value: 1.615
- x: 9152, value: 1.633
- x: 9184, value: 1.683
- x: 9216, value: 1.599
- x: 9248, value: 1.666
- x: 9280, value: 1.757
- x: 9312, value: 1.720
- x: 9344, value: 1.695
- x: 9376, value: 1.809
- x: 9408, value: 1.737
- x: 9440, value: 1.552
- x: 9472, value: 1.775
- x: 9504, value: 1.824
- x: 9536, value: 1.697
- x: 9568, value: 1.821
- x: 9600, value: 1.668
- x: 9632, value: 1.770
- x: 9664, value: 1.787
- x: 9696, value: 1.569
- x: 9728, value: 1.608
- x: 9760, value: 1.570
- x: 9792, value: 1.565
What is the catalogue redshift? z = 0.28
